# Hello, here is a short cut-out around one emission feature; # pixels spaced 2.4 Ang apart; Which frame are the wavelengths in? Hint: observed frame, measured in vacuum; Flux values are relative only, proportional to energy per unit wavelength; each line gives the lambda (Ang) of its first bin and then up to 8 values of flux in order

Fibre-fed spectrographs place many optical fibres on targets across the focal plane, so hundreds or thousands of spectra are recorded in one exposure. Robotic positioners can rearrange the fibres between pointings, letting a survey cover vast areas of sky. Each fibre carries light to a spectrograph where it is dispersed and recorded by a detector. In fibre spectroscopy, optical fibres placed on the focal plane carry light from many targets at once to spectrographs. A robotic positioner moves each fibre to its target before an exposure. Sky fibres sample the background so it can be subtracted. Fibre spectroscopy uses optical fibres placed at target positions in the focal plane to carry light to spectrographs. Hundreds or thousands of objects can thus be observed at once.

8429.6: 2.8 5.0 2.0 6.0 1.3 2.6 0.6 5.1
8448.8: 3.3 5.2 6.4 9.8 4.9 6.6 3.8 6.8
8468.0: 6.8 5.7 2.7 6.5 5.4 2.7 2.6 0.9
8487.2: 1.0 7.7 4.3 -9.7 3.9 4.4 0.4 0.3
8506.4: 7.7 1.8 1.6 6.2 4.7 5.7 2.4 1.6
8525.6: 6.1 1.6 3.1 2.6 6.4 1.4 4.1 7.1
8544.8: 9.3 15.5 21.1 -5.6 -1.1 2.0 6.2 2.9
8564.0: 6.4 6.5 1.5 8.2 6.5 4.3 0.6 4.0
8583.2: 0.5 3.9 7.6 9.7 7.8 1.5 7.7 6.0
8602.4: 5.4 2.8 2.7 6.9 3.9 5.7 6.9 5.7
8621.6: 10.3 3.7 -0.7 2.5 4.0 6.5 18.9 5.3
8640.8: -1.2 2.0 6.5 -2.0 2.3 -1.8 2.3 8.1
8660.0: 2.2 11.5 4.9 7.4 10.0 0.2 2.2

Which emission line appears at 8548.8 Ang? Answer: H-beta 4861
